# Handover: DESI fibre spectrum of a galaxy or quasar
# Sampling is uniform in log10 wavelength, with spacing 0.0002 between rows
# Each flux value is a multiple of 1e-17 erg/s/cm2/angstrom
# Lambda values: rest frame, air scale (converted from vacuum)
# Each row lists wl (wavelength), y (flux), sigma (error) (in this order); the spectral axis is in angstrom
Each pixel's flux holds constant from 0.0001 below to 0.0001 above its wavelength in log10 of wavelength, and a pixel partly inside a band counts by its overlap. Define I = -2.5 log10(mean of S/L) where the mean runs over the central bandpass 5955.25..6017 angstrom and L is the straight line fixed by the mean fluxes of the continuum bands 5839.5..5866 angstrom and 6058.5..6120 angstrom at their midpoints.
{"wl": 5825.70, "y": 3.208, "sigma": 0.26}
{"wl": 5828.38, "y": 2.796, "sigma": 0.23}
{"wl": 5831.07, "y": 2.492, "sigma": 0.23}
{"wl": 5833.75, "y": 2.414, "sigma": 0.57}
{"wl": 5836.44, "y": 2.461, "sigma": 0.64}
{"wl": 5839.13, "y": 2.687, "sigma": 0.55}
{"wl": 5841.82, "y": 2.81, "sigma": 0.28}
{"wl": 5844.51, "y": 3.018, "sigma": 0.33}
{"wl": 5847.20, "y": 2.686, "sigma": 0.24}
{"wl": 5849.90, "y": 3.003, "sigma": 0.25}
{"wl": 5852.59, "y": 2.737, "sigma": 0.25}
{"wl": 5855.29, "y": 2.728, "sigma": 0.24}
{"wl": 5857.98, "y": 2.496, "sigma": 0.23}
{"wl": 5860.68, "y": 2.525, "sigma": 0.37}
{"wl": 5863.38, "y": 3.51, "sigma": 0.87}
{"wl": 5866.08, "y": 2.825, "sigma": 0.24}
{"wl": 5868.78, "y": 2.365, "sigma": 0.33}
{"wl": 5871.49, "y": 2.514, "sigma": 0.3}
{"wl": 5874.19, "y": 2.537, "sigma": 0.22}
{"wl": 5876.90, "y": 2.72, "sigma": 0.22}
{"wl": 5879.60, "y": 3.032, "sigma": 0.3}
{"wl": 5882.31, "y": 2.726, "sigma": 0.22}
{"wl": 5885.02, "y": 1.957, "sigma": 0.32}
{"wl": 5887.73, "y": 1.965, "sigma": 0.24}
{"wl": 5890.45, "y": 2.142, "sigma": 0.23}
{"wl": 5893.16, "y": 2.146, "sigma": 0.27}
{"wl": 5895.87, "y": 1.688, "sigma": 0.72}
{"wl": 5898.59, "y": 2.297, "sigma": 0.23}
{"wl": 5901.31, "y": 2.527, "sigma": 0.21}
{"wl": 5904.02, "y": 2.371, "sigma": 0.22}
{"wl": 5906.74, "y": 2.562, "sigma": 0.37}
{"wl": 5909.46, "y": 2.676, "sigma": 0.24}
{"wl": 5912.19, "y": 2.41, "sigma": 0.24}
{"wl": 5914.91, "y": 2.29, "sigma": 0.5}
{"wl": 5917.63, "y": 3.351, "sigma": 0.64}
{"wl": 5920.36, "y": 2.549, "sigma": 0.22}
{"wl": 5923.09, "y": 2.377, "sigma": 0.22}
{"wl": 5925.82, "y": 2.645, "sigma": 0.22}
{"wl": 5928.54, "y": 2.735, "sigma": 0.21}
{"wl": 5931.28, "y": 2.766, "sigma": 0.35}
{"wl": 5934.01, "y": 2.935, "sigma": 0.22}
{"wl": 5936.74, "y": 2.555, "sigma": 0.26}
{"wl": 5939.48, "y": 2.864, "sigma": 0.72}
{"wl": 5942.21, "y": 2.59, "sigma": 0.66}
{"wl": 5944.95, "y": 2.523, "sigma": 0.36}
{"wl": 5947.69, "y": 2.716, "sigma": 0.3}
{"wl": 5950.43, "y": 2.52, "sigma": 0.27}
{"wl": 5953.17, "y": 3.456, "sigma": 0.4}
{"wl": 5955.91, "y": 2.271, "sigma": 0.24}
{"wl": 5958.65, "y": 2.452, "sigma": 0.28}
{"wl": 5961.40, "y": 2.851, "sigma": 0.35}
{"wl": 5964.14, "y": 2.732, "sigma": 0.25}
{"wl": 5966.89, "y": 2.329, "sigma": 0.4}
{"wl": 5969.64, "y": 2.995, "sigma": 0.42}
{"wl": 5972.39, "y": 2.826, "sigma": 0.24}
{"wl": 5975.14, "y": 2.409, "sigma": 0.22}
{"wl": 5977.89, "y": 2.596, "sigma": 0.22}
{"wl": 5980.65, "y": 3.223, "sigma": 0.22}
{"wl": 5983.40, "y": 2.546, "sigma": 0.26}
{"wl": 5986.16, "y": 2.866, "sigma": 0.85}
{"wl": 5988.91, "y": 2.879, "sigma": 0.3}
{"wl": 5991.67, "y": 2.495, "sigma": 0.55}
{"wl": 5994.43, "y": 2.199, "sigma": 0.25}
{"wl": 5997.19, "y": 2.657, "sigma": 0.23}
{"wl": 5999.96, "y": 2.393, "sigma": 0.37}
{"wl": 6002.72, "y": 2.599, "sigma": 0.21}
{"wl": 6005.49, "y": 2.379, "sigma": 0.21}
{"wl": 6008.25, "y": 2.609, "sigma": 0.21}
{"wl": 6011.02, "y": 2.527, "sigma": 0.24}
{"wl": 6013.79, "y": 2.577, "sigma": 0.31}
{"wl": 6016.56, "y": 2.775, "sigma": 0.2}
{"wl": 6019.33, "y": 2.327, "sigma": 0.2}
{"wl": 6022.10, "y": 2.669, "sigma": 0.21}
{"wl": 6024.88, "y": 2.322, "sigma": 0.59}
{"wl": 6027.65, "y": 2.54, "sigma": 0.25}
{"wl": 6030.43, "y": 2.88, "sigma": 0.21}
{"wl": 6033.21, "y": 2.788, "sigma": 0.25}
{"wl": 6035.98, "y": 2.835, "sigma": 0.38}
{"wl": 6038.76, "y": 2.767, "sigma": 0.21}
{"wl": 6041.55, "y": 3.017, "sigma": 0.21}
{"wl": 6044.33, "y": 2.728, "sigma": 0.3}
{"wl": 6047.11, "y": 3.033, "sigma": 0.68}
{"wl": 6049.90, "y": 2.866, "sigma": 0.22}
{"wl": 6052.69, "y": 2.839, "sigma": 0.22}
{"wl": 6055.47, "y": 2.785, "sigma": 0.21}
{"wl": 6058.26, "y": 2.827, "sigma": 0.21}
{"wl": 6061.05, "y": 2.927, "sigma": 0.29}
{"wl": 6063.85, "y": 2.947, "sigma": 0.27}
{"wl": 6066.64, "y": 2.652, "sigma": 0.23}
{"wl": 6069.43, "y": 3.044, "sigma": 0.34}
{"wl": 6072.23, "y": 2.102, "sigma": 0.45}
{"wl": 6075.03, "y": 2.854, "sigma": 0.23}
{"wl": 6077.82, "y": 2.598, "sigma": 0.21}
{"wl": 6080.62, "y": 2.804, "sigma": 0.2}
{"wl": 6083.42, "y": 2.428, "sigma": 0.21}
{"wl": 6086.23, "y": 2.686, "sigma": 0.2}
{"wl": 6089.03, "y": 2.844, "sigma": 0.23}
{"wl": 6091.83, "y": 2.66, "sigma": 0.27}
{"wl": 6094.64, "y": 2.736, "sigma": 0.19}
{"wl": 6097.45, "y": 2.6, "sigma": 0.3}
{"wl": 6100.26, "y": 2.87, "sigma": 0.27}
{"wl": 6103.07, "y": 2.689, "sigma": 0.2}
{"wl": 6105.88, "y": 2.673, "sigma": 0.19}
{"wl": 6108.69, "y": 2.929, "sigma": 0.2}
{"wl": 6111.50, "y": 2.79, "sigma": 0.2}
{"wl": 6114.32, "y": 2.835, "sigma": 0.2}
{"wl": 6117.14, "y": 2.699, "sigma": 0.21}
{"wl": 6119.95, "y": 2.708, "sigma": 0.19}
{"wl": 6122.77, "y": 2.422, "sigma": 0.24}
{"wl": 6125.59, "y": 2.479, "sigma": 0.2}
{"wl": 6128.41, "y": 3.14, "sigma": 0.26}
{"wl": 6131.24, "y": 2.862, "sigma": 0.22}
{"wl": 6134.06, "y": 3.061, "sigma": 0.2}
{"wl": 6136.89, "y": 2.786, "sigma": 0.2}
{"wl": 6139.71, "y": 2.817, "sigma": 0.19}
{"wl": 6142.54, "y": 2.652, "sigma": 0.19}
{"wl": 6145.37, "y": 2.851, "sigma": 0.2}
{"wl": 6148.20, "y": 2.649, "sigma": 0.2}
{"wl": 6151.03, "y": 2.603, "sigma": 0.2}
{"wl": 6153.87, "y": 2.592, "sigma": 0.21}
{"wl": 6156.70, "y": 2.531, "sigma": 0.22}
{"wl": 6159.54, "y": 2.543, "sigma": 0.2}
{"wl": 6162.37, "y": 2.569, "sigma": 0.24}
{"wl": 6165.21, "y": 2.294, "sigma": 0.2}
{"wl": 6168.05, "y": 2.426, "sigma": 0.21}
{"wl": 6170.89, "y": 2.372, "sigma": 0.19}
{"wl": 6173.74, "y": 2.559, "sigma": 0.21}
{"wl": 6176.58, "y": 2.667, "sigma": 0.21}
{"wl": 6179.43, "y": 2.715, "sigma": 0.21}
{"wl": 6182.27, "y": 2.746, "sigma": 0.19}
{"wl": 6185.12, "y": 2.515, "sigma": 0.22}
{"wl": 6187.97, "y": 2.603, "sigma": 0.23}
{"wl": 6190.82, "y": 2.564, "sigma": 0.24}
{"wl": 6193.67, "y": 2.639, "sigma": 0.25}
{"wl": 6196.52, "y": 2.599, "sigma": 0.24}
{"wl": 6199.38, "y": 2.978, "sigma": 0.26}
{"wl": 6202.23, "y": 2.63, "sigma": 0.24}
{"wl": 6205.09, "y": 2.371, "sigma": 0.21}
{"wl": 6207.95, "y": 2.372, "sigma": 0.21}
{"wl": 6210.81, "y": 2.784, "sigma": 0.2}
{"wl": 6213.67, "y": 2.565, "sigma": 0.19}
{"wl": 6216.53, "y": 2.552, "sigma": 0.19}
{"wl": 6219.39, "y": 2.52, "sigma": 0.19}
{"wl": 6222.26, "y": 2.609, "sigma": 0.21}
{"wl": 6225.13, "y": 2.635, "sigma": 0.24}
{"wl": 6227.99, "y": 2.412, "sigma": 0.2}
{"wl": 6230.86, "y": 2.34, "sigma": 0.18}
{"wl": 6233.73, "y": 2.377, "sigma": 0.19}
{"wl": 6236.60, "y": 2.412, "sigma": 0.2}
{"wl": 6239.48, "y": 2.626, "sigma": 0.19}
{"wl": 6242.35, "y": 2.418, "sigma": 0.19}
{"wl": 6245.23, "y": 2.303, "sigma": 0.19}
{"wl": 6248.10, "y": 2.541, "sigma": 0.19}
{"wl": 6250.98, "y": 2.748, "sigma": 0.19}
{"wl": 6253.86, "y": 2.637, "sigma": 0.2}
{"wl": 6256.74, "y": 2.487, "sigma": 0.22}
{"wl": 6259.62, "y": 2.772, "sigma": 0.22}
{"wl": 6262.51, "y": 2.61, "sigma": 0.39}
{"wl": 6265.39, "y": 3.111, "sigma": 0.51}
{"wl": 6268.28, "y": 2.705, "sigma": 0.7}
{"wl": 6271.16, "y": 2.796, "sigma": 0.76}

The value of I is 0.06 mag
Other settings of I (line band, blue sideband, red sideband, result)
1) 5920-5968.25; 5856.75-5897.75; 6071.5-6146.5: -0.048 mag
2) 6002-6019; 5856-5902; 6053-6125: 0.028 mag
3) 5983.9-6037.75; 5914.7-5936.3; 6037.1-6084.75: 0.065 mag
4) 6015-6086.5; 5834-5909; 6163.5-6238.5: -0.074 mag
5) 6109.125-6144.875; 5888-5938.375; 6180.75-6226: -0.082 mag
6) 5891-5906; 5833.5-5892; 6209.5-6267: 0.183 mag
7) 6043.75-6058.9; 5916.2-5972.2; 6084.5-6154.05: -0.047 mag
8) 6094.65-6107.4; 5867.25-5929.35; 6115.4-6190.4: -0.042 mag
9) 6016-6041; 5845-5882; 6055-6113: 0.030 mag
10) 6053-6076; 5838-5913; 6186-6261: -0.086 mag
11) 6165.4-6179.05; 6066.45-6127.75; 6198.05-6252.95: 0.042 mag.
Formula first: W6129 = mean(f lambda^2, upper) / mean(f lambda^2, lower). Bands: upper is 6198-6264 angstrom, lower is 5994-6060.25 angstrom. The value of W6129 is 1.02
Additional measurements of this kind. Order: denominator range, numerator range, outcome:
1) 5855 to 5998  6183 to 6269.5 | 1.10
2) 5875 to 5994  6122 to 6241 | 1.09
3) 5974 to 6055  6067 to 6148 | 1.06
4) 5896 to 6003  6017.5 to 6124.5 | 1.08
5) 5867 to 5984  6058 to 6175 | 1.11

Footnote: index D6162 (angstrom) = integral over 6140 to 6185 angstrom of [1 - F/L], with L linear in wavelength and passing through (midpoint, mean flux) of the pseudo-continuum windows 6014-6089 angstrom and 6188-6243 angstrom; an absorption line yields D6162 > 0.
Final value 0.36 angstrom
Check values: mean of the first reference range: 2.73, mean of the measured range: 2.59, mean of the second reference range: 2.55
